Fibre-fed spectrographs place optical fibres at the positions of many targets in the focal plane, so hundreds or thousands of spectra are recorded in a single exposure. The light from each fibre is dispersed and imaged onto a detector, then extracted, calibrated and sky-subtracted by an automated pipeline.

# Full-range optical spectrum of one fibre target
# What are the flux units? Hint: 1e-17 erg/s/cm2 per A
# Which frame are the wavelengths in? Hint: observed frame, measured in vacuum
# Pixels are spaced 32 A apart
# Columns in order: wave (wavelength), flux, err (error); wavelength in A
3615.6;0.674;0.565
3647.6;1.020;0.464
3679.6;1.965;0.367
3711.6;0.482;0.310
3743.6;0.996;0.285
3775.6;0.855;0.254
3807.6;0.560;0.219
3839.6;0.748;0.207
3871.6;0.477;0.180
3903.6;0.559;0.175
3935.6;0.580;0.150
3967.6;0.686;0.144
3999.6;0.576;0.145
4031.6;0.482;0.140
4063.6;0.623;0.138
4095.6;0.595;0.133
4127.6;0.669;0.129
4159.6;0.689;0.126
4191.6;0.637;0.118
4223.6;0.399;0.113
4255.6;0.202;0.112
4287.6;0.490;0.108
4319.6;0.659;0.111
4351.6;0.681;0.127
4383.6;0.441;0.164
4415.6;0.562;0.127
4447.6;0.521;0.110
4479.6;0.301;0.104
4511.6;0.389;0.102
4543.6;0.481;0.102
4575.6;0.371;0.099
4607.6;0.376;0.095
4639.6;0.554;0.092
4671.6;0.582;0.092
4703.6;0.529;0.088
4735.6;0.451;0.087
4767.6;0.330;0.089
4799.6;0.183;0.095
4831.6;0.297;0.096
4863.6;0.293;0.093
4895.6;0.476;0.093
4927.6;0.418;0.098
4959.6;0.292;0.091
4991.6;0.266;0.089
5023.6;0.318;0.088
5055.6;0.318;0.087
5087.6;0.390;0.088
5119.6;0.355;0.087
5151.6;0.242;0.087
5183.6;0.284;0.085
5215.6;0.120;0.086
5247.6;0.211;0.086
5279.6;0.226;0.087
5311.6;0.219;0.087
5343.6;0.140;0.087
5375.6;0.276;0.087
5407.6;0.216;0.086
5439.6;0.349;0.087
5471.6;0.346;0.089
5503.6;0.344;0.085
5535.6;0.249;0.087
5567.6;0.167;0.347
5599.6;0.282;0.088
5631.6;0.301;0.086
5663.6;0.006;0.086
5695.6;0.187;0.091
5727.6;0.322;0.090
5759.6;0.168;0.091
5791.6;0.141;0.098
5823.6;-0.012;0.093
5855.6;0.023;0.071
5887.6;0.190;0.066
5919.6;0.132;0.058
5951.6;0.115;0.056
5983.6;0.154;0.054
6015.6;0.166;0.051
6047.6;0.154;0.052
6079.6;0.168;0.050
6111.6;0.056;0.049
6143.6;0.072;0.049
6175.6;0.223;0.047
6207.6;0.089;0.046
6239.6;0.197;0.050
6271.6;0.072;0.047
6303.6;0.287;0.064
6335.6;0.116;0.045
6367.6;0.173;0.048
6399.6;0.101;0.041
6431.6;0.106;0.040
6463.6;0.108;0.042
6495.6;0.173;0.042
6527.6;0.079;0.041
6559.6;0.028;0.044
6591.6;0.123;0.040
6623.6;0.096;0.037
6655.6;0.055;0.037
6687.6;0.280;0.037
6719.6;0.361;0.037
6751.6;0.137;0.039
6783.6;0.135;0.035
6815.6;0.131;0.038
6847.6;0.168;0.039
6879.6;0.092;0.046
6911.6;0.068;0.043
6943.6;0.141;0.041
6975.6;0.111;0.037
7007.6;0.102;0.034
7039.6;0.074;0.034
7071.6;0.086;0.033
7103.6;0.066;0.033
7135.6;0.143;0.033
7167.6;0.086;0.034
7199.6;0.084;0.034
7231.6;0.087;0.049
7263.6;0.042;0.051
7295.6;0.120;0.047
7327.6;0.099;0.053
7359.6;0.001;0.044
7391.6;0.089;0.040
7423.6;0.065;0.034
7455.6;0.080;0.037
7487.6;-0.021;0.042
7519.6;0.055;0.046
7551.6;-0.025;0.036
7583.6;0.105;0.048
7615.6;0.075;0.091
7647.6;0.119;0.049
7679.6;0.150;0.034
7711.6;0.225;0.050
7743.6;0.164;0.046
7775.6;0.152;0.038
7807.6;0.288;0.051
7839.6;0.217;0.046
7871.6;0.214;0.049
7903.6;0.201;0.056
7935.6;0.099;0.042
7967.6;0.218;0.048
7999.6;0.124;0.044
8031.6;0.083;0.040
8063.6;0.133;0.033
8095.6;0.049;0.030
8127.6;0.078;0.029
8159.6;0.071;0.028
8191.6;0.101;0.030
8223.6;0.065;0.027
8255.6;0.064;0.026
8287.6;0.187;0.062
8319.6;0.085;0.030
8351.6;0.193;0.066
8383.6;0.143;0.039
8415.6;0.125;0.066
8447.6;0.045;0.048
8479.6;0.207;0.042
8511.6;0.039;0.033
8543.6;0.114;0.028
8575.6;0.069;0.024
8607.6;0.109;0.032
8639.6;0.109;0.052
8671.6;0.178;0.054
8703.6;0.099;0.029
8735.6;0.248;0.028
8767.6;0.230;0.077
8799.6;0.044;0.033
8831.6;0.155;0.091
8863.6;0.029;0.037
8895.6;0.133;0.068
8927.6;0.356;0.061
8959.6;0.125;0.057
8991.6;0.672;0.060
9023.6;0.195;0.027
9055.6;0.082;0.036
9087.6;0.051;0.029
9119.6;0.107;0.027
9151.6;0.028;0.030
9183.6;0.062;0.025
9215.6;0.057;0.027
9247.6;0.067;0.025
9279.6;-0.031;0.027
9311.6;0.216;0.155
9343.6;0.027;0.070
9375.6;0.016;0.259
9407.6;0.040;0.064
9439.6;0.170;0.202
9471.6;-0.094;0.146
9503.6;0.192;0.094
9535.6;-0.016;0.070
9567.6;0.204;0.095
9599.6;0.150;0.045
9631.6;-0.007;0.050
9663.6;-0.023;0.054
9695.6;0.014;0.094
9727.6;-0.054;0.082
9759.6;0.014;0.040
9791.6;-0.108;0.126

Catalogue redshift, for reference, 0.80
